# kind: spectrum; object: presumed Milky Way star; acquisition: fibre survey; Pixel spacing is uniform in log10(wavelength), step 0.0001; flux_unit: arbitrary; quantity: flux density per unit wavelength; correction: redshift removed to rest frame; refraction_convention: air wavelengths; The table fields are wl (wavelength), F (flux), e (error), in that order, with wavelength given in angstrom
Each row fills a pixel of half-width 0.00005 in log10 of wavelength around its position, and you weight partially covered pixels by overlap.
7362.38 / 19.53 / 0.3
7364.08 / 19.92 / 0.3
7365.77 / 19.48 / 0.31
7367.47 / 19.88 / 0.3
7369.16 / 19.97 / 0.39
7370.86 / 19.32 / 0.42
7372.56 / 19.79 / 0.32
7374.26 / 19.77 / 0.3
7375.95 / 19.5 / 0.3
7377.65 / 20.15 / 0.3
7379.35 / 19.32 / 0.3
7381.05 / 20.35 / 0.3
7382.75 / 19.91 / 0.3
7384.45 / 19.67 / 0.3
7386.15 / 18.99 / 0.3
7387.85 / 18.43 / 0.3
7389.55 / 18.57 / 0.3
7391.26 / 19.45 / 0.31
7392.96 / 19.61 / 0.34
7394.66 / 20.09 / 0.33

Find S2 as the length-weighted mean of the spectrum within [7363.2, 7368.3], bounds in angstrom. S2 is 19.7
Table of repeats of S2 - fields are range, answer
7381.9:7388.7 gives 19.3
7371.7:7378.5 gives 19.8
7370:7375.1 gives 19.6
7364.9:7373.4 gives 19.7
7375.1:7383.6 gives 19.9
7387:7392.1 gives 18.8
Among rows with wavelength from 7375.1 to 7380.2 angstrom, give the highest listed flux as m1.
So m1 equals 20.15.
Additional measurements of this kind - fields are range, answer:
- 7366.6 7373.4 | 19.97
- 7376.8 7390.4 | 20.35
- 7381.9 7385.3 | 19.91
